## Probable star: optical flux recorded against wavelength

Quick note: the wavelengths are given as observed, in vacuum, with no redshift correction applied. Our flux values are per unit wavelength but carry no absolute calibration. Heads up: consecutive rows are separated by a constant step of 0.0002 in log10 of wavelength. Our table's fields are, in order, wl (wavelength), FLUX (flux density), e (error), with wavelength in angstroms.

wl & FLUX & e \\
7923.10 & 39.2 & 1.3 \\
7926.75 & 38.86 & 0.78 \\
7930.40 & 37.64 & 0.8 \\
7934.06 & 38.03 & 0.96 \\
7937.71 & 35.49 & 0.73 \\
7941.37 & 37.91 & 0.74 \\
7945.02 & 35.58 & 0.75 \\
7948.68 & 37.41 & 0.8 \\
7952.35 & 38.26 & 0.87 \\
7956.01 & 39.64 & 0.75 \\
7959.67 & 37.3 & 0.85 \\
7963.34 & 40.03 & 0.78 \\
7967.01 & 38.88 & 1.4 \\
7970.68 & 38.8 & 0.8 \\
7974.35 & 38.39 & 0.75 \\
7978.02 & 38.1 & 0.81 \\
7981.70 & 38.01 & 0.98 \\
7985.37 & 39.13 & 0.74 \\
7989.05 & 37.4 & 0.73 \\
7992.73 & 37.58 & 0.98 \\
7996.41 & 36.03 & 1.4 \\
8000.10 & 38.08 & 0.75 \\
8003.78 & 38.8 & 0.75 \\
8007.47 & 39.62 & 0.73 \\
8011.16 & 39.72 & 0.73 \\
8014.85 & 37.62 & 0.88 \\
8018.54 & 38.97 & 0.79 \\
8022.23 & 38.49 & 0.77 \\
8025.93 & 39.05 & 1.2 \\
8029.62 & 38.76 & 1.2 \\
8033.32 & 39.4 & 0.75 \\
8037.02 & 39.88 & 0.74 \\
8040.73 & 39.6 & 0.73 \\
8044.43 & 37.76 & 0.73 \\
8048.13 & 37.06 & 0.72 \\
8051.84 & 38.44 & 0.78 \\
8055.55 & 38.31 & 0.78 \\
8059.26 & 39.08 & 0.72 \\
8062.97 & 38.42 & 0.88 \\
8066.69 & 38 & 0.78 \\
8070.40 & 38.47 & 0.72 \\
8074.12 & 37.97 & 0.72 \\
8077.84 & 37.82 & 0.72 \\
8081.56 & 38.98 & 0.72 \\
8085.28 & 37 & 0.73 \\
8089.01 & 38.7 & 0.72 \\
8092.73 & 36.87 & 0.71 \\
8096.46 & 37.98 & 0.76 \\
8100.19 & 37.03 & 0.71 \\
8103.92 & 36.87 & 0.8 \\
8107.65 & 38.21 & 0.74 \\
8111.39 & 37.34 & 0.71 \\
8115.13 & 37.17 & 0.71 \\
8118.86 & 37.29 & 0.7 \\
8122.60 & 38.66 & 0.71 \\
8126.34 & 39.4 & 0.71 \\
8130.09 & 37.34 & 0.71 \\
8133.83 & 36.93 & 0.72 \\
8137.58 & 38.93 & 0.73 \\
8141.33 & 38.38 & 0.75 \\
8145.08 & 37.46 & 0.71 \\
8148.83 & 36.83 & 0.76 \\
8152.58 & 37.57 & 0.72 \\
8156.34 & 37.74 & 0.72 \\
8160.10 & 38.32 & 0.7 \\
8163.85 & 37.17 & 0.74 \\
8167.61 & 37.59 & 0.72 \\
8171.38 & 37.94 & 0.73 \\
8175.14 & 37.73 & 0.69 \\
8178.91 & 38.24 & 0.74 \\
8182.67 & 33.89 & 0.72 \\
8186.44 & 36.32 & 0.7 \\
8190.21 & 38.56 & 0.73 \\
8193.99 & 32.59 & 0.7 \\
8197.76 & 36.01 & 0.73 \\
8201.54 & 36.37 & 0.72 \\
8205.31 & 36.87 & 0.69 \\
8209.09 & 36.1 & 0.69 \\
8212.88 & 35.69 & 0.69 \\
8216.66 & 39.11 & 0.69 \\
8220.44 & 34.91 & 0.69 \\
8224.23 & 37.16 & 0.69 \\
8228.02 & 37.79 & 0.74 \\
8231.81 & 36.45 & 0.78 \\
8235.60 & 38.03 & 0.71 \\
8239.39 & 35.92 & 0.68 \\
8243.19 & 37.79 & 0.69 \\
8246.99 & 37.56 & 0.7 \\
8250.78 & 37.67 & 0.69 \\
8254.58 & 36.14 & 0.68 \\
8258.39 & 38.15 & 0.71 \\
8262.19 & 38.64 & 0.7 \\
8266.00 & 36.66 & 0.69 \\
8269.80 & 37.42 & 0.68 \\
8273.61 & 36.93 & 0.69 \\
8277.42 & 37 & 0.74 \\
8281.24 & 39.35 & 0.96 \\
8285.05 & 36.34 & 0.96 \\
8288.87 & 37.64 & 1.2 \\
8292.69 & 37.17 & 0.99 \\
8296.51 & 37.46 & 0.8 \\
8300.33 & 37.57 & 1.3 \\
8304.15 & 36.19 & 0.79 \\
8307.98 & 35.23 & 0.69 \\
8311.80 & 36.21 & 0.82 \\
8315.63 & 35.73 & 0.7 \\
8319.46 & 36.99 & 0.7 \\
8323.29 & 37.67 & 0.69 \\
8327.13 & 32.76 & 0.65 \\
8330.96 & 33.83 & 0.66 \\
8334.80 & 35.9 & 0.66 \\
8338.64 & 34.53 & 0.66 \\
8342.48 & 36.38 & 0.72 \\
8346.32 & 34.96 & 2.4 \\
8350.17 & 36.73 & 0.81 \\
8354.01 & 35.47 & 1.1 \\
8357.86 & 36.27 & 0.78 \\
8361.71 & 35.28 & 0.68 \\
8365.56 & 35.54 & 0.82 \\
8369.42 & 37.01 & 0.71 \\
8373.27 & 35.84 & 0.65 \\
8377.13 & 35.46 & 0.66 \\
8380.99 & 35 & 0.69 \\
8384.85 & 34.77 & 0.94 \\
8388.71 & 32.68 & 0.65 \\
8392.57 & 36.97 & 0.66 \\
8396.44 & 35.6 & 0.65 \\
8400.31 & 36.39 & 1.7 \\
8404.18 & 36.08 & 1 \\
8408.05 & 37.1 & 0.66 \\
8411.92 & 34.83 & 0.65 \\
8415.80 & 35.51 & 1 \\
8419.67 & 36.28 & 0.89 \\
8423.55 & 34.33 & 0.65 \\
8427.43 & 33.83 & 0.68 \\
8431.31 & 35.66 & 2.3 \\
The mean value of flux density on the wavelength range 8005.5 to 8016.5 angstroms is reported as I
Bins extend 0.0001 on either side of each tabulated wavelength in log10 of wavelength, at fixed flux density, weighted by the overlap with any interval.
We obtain 39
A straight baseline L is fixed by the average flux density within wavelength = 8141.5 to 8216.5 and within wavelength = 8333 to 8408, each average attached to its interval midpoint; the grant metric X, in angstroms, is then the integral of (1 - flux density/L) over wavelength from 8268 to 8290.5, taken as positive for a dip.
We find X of -0.7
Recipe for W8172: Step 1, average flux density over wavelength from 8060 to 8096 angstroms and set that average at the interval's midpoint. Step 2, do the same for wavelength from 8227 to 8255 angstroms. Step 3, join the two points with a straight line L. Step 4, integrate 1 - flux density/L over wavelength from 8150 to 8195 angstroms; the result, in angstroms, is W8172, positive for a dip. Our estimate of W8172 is 0.62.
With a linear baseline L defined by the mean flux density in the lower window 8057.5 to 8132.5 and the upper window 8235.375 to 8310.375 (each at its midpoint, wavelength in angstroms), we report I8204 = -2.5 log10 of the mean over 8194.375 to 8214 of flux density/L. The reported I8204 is 0.05 mag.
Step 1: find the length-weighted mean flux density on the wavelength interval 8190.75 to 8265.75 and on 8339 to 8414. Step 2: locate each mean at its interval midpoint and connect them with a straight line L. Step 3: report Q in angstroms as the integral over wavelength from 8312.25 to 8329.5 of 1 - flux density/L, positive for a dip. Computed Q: 0.2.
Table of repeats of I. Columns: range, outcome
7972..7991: 38.2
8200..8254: 36.9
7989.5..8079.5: 38.4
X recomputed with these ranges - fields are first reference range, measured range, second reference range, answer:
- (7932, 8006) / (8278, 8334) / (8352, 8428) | -0.6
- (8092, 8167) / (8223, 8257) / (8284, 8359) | -0.4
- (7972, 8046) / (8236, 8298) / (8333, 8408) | -1.5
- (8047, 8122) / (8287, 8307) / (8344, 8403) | -0.5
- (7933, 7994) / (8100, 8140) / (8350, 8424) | -0.7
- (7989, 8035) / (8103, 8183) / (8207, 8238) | -0.4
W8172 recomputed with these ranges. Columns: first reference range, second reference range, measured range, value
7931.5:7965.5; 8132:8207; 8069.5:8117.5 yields -0.5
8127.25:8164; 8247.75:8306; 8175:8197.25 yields 0.9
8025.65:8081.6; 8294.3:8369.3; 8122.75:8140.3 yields -0.2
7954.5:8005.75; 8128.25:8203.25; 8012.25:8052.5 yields -0.8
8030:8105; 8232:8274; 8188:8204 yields 0.7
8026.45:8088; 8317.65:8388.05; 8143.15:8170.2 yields -0.1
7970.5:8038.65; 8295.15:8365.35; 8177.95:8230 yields 0.7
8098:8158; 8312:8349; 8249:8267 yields -0.6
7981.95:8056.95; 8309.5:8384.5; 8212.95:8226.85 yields -0.1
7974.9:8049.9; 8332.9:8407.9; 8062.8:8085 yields -0.1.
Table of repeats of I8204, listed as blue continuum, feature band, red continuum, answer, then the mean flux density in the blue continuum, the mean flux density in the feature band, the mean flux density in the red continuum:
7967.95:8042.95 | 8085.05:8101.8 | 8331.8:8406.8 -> 0.008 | 38.6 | 37.6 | 35.6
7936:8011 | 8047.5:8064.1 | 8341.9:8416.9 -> -0.022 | 38.1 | 38.3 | 35.7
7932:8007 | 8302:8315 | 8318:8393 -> -0.004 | 38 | 35.9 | 35.5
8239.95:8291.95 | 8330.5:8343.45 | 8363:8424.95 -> 0.036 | 37.4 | 35.2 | 35.6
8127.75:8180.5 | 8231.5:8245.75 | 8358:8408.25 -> -0.005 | 37.7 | 37.1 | 35.6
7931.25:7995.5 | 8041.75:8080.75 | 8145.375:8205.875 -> -0.021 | 38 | 38.2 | 36.9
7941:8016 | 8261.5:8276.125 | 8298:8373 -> -0.031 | 38.2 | 37.3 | 35.8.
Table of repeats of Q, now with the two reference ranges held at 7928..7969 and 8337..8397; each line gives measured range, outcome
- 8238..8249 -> -0.3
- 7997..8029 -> -1.0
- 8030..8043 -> -0.7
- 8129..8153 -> -0.6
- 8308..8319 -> 0.0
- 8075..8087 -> -0.3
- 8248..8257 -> -0.2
